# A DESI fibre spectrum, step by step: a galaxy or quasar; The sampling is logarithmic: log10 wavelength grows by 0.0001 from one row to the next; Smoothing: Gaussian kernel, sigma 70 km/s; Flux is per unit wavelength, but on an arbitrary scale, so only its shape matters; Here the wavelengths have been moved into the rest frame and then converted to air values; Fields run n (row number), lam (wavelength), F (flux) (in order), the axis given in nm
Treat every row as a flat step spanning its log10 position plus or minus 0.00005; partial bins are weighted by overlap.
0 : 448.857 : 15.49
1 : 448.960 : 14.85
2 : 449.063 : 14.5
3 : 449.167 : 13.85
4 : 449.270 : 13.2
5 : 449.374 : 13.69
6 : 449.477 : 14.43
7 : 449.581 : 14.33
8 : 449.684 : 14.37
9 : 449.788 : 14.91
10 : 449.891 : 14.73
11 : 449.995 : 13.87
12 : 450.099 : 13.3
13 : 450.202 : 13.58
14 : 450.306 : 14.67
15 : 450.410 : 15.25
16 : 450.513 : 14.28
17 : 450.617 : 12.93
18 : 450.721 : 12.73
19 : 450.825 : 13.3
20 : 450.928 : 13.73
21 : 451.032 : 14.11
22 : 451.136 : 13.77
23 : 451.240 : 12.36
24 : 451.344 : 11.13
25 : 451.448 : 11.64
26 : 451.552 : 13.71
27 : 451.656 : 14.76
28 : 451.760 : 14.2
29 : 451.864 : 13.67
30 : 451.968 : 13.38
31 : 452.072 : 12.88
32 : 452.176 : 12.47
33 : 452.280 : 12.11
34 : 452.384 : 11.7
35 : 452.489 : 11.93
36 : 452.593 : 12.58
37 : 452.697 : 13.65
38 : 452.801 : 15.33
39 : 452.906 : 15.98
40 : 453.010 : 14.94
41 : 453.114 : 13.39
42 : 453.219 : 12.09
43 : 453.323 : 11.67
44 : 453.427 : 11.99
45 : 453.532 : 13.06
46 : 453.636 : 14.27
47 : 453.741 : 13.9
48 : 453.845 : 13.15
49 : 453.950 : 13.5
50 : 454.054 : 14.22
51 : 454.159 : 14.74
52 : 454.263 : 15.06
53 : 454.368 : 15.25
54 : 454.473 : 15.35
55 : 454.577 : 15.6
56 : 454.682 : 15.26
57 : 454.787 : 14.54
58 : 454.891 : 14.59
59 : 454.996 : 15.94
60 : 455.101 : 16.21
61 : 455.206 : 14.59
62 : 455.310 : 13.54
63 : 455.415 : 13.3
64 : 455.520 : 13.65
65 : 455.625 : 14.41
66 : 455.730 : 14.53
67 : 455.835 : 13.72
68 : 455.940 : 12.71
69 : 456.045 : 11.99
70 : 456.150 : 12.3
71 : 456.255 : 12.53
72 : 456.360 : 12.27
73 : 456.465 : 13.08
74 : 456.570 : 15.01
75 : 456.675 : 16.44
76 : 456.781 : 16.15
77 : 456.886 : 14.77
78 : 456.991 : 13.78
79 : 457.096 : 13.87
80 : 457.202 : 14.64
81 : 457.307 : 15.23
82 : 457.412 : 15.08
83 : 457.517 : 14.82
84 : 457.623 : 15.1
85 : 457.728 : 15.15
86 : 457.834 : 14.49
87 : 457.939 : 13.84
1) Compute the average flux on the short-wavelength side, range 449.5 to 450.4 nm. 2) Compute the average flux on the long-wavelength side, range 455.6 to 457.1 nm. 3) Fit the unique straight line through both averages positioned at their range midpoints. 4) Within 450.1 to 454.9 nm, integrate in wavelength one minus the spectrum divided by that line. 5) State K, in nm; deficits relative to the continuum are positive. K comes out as 0.149 nm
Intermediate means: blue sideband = 14.3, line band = 13.7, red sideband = 13.8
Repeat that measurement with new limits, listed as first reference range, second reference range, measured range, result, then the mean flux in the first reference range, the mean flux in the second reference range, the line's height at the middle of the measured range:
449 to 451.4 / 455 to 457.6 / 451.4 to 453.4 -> 0.10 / 13.8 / 14.2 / 13.9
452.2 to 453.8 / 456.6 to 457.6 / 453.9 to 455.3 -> -0.10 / 13.2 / 15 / 13.9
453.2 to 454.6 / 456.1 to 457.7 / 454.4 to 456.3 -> -0.01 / 13.9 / 14.4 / 14.1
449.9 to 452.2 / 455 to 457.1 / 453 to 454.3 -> 0.03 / 13.5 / 14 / 13.7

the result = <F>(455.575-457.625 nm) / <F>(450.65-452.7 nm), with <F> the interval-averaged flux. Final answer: 1.09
